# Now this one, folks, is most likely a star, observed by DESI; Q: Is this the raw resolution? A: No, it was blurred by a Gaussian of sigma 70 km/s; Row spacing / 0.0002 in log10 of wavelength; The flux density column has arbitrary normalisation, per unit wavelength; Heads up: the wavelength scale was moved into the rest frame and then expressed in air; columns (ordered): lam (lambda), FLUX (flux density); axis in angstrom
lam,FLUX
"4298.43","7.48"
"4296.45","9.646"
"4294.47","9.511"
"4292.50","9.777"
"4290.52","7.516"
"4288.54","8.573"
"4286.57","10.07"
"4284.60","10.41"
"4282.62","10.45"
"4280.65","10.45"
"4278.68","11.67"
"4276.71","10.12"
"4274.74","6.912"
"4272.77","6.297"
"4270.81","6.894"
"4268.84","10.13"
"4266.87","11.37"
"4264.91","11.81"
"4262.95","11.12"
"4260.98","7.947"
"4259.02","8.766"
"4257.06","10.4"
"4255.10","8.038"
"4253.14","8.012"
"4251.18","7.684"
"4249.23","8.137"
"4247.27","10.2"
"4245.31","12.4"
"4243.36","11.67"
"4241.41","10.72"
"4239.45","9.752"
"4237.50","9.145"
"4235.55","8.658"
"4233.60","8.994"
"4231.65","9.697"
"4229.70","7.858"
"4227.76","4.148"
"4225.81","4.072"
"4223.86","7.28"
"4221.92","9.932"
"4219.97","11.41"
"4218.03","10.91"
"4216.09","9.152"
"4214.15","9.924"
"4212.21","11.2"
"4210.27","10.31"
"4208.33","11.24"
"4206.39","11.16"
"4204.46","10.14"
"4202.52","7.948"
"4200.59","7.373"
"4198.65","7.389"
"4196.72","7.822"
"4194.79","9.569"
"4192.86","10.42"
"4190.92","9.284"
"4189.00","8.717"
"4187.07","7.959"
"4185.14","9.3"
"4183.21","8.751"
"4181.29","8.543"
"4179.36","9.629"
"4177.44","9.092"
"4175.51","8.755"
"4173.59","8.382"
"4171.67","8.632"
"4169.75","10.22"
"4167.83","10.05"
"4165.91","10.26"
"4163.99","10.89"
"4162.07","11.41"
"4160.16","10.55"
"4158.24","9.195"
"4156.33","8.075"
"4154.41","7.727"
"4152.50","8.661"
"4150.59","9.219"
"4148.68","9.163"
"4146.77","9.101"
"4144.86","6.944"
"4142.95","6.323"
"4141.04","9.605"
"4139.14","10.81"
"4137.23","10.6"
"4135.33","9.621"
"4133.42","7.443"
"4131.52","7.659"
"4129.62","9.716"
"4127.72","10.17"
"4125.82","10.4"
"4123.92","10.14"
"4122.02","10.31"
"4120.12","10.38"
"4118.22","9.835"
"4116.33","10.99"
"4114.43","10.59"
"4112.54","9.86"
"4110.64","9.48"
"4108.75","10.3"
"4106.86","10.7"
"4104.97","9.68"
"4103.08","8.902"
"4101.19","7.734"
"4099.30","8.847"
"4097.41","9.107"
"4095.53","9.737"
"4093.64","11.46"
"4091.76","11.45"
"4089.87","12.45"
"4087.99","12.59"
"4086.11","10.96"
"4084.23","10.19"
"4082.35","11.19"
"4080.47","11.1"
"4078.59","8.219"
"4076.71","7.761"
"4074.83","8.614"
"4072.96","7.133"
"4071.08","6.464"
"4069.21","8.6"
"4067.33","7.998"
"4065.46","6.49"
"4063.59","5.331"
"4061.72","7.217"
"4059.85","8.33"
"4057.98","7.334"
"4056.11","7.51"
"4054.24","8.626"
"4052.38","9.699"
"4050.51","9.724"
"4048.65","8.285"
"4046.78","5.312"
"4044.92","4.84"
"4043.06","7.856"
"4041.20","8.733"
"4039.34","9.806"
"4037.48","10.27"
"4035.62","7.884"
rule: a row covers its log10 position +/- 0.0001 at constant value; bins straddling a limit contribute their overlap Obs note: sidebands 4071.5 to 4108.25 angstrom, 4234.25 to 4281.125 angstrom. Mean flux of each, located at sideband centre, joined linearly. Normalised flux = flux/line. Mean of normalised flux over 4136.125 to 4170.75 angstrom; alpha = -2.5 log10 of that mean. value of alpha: 0.04 mag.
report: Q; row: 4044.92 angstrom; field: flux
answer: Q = 4.84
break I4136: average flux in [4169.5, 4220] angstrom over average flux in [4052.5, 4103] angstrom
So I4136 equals 1.0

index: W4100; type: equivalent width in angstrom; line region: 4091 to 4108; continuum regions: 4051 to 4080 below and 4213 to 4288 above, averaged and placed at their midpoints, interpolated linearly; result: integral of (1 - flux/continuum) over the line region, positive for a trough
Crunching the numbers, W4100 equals -3.5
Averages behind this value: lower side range 7.77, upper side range 9.28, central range 9.73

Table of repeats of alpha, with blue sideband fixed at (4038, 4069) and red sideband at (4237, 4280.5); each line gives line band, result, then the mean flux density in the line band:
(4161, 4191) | -0.07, 9.37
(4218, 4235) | 0.14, 8.12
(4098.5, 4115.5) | -0.17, 9.58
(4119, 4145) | -0.12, 9.37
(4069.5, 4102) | -0.20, 9.69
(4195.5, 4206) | 0.09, 8.34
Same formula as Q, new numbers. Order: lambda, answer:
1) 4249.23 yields 8.137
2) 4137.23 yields 10.6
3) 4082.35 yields 11.19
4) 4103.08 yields 8.902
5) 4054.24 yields 8.626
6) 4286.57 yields 10.07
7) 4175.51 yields 8.755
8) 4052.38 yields 9.699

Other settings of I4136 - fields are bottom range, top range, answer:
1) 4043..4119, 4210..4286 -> 1.04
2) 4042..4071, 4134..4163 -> 1.21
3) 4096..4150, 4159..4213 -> 1.00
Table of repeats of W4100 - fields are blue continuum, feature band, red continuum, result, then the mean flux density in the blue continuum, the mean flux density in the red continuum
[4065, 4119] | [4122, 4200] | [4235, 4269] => 4.3 angstrom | 9.63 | 9.78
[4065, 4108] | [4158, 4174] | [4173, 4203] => -2.1 angstrom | 9.49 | 8.7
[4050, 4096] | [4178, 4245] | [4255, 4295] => 1.3 angstrom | 9.04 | 9.47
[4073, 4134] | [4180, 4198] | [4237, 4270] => 1.7 angstrom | 9.91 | 9.83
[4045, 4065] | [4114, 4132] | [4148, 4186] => -3.0 angstrom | 7.58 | 9.33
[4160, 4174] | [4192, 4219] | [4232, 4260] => 0.5 angstrom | 10.1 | 9.47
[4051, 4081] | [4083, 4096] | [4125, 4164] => -4.8 angstrom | 7.88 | 9.16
